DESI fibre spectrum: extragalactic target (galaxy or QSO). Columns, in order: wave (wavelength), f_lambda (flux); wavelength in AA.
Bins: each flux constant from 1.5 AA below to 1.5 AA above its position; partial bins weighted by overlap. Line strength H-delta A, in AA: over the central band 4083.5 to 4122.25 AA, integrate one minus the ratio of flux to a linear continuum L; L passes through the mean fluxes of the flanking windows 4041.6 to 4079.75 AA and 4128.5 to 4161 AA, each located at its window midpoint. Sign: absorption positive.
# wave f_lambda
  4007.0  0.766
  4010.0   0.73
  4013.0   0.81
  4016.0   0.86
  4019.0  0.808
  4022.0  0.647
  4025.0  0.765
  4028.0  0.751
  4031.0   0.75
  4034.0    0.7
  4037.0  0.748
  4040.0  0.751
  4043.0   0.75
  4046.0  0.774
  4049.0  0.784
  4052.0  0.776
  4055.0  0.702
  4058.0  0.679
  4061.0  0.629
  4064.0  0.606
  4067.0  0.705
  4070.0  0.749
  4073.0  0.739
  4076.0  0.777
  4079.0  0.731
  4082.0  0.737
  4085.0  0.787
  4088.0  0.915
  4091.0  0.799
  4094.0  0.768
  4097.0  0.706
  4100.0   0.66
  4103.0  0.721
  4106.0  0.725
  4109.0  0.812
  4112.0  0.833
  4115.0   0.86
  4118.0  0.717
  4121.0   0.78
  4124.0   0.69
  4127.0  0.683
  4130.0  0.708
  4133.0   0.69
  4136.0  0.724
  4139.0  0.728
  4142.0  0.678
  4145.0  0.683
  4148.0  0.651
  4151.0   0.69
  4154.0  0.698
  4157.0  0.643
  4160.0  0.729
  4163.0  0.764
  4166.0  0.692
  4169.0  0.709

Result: -3.7 AA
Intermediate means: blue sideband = 0.723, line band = 0.776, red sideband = 0.692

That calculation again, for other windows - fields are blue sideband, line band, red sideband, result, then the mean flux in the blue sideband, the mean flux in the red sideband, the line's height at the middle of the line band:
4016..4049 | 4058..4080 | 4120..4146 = 1.0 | 0.751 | 0.706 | 0.735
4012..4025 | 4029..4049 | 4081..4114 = 0.7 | 0.778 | 0.771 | 0.776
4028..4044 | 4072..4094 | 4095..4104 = -2.3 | 0.741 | 0.698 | 0.709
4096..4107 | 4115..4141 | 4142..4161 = -1.2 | 0.702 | 0.681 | 0.691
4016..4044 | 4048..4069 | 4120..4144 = 1.1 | 0.747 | 0.708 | 0.736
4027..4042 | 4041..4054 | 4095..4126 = -0.5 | 0.74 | 0.75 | 0.742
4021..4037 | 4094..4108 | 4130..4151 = -0.2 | 0.727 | 0.693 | 0.705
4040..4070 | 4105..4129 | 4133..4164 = -2.0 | 0.716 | 0.697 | 0.703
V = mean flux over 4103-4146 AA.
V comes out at 0.737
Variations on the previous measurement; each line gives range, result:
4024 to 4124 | 0.747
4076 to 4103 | 0.761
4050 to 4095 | 0.74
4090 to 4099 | 0.75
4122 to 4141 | 0.705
